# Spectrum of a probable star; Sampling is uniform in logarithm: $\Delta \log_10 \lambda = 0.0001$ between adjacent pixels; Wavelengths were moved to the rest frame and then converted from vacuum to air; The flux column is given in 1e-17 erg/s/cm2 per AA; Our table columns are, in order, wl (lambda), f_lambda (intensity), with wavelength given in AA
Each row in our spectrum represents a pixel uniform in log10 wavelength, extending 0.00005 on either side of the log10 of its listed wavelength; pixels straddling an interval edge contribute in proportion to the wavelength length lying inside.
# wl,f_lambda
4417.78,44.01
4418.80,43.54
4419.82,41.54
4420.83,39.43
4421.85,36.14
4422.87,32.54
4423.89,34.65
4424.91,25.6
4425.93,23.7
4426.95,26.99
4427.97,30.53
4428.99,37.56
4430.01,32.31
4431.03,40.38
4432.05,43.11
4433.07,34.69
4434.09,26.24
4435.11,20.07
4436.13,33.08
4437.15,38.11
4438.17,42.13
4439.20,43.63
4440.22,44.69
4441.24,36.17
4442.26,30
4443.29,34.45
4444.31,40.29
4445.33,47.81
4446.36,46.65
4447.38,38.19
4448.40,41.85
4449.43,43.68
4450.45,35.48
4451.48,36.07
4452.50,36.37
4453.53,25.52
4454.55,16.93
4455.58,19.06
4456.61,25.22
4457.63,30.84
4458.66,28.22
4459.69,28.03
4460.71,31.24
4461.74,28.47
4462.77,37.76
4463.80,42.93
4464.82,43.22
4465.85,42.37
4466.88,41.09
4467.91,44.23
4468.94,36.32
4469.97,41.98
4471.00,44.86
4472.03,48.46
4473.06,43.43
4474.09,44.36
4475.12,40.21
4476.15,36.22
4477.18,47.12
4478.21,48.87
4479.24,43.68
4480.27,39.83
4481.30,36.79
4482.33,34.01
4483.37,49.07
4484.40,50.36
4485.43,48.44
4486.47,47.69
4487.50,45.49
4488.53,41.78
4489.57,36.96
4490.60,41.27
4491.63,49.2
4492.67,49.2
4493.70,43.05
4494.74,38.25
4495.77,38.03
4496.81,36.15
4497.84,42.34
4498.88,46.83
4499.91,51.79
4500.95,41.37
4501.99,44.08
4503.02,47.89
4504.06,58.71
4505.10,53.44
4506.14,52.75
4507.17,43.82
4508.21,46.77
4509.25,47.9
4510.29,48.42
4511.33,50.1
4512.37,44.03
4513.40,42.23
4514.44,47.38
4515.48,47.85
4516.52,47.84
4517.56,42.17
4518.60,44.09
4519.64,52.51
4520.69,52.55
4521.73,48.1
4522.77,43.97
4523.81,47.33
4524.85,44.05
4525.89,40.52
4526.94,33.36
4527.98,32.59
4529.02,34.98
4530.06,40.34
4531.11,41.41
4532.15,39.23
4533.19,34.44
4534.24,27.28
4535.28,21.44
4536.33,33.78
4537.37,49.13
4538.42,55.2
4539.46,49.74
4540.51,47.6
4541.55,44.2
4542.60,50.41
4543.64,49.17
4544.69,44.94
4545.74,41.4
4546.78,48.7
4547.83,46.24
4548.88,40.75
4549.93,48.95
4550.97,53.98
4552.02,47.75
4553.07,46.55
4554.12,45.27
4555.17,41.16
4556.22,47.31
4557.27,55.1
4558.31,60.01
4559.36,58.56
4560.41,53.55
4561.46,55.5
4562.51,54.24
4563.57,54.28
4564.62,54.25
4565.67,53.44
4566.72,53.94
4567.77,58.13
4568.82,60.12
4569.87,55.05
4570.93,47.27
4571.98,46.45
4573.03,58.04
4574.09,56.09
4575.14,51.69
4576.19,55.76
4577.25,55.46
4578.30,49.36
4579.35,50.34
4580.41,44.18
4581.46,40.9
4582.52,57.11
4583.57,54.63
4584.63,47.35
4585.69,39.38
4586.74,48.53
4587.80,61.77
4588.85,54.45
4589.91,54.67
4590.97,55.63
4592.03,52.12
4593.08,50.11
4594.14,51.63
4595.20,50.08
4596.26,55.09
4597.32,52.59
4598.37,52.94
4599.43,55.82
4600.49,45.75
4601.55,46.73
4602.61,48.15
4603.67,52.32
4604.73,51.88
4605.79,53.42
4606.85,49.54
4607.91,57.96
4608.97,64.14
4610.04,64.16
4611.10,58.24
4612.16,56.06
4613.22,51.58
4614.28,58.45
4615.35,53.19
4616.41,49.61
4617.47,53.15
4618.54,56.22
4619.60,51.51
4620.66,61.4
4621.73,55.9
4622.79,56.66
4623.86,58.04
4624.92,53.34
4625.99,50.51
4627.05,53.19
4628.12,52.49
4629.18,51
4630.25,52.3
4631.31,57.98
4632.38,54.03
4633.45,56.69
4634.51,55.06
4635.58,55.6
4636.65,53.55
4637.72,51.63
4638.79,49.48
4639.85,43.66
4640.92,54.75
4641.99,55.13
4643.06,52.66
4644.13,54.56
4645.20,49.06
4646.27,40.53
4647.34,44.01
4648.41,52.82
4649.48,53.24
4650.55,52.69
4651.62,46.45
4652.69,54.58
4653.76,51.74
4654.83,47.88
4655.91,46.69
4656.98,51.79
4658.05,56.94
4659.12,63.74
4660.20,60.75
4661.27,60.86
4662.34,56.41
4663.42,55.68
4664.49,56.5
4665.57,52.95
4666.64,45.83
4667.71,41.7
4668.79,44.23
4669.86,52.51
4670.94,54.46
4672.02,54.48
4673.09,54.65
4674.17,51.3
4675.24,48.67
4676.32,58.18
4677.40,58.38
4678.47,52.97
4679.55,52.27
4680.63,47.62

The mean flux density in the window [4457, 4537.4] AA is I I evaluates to 42.4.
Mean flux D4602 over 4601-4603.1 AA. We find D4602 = 47.4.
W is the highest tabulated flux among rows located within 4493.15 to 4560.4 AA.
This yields 60.01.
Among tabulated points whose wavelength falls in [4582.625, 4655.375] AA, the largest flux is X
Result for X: 64.16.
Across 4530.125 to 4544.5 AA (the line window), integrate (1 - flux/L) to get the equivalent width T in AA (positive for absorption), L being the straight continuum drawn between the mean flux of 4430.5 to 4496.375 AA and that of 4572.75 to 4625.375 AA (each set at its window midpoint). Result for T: 1.5 AA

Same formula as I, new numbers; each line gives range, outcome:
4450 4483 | 36.9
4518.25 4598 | 48.4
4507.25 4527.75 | 45.6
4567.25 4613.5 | 52.8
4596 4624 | 54.4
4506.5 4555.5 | 44.1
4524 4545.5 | 40.8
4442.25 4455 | 36.8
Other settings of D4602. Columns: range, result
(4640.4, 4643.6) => 54.1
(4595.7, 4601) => 52.5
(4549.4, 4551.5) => 51.5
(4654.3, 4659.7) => 53.4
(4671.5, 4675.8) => 52.4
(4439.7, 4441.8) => 40.3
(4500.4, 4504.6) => 48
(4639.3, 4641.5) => 49.5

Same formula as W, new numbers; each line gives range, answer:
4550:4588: 61.77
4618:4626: 61.4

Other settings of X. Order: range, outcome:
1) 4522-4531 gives 47.33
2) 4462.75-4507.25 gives 58.71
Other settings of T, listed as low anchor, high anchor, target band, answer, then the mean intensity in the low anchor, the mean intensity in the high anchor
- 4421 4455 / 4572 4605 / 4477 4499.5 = -1.6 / 35.1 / 51.6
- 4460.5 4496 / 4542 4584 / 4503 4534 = 1.1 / 42.3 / 51.1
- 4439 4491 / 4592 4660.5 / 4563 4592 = -2.2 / 39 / 53.1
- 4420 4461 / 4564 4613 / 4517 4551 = 2.2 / 34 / 52.9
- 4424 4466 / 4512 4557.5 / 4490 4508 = -2.5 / 34.3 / 44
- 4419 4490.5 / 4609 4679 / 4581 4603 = -1.0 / 37.5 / 53.4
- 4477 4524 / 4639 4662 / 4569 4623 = -3.4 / 45.7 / 52.1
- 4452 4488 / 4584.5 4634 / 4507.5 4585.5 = -1.0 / 38.5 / 53.6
